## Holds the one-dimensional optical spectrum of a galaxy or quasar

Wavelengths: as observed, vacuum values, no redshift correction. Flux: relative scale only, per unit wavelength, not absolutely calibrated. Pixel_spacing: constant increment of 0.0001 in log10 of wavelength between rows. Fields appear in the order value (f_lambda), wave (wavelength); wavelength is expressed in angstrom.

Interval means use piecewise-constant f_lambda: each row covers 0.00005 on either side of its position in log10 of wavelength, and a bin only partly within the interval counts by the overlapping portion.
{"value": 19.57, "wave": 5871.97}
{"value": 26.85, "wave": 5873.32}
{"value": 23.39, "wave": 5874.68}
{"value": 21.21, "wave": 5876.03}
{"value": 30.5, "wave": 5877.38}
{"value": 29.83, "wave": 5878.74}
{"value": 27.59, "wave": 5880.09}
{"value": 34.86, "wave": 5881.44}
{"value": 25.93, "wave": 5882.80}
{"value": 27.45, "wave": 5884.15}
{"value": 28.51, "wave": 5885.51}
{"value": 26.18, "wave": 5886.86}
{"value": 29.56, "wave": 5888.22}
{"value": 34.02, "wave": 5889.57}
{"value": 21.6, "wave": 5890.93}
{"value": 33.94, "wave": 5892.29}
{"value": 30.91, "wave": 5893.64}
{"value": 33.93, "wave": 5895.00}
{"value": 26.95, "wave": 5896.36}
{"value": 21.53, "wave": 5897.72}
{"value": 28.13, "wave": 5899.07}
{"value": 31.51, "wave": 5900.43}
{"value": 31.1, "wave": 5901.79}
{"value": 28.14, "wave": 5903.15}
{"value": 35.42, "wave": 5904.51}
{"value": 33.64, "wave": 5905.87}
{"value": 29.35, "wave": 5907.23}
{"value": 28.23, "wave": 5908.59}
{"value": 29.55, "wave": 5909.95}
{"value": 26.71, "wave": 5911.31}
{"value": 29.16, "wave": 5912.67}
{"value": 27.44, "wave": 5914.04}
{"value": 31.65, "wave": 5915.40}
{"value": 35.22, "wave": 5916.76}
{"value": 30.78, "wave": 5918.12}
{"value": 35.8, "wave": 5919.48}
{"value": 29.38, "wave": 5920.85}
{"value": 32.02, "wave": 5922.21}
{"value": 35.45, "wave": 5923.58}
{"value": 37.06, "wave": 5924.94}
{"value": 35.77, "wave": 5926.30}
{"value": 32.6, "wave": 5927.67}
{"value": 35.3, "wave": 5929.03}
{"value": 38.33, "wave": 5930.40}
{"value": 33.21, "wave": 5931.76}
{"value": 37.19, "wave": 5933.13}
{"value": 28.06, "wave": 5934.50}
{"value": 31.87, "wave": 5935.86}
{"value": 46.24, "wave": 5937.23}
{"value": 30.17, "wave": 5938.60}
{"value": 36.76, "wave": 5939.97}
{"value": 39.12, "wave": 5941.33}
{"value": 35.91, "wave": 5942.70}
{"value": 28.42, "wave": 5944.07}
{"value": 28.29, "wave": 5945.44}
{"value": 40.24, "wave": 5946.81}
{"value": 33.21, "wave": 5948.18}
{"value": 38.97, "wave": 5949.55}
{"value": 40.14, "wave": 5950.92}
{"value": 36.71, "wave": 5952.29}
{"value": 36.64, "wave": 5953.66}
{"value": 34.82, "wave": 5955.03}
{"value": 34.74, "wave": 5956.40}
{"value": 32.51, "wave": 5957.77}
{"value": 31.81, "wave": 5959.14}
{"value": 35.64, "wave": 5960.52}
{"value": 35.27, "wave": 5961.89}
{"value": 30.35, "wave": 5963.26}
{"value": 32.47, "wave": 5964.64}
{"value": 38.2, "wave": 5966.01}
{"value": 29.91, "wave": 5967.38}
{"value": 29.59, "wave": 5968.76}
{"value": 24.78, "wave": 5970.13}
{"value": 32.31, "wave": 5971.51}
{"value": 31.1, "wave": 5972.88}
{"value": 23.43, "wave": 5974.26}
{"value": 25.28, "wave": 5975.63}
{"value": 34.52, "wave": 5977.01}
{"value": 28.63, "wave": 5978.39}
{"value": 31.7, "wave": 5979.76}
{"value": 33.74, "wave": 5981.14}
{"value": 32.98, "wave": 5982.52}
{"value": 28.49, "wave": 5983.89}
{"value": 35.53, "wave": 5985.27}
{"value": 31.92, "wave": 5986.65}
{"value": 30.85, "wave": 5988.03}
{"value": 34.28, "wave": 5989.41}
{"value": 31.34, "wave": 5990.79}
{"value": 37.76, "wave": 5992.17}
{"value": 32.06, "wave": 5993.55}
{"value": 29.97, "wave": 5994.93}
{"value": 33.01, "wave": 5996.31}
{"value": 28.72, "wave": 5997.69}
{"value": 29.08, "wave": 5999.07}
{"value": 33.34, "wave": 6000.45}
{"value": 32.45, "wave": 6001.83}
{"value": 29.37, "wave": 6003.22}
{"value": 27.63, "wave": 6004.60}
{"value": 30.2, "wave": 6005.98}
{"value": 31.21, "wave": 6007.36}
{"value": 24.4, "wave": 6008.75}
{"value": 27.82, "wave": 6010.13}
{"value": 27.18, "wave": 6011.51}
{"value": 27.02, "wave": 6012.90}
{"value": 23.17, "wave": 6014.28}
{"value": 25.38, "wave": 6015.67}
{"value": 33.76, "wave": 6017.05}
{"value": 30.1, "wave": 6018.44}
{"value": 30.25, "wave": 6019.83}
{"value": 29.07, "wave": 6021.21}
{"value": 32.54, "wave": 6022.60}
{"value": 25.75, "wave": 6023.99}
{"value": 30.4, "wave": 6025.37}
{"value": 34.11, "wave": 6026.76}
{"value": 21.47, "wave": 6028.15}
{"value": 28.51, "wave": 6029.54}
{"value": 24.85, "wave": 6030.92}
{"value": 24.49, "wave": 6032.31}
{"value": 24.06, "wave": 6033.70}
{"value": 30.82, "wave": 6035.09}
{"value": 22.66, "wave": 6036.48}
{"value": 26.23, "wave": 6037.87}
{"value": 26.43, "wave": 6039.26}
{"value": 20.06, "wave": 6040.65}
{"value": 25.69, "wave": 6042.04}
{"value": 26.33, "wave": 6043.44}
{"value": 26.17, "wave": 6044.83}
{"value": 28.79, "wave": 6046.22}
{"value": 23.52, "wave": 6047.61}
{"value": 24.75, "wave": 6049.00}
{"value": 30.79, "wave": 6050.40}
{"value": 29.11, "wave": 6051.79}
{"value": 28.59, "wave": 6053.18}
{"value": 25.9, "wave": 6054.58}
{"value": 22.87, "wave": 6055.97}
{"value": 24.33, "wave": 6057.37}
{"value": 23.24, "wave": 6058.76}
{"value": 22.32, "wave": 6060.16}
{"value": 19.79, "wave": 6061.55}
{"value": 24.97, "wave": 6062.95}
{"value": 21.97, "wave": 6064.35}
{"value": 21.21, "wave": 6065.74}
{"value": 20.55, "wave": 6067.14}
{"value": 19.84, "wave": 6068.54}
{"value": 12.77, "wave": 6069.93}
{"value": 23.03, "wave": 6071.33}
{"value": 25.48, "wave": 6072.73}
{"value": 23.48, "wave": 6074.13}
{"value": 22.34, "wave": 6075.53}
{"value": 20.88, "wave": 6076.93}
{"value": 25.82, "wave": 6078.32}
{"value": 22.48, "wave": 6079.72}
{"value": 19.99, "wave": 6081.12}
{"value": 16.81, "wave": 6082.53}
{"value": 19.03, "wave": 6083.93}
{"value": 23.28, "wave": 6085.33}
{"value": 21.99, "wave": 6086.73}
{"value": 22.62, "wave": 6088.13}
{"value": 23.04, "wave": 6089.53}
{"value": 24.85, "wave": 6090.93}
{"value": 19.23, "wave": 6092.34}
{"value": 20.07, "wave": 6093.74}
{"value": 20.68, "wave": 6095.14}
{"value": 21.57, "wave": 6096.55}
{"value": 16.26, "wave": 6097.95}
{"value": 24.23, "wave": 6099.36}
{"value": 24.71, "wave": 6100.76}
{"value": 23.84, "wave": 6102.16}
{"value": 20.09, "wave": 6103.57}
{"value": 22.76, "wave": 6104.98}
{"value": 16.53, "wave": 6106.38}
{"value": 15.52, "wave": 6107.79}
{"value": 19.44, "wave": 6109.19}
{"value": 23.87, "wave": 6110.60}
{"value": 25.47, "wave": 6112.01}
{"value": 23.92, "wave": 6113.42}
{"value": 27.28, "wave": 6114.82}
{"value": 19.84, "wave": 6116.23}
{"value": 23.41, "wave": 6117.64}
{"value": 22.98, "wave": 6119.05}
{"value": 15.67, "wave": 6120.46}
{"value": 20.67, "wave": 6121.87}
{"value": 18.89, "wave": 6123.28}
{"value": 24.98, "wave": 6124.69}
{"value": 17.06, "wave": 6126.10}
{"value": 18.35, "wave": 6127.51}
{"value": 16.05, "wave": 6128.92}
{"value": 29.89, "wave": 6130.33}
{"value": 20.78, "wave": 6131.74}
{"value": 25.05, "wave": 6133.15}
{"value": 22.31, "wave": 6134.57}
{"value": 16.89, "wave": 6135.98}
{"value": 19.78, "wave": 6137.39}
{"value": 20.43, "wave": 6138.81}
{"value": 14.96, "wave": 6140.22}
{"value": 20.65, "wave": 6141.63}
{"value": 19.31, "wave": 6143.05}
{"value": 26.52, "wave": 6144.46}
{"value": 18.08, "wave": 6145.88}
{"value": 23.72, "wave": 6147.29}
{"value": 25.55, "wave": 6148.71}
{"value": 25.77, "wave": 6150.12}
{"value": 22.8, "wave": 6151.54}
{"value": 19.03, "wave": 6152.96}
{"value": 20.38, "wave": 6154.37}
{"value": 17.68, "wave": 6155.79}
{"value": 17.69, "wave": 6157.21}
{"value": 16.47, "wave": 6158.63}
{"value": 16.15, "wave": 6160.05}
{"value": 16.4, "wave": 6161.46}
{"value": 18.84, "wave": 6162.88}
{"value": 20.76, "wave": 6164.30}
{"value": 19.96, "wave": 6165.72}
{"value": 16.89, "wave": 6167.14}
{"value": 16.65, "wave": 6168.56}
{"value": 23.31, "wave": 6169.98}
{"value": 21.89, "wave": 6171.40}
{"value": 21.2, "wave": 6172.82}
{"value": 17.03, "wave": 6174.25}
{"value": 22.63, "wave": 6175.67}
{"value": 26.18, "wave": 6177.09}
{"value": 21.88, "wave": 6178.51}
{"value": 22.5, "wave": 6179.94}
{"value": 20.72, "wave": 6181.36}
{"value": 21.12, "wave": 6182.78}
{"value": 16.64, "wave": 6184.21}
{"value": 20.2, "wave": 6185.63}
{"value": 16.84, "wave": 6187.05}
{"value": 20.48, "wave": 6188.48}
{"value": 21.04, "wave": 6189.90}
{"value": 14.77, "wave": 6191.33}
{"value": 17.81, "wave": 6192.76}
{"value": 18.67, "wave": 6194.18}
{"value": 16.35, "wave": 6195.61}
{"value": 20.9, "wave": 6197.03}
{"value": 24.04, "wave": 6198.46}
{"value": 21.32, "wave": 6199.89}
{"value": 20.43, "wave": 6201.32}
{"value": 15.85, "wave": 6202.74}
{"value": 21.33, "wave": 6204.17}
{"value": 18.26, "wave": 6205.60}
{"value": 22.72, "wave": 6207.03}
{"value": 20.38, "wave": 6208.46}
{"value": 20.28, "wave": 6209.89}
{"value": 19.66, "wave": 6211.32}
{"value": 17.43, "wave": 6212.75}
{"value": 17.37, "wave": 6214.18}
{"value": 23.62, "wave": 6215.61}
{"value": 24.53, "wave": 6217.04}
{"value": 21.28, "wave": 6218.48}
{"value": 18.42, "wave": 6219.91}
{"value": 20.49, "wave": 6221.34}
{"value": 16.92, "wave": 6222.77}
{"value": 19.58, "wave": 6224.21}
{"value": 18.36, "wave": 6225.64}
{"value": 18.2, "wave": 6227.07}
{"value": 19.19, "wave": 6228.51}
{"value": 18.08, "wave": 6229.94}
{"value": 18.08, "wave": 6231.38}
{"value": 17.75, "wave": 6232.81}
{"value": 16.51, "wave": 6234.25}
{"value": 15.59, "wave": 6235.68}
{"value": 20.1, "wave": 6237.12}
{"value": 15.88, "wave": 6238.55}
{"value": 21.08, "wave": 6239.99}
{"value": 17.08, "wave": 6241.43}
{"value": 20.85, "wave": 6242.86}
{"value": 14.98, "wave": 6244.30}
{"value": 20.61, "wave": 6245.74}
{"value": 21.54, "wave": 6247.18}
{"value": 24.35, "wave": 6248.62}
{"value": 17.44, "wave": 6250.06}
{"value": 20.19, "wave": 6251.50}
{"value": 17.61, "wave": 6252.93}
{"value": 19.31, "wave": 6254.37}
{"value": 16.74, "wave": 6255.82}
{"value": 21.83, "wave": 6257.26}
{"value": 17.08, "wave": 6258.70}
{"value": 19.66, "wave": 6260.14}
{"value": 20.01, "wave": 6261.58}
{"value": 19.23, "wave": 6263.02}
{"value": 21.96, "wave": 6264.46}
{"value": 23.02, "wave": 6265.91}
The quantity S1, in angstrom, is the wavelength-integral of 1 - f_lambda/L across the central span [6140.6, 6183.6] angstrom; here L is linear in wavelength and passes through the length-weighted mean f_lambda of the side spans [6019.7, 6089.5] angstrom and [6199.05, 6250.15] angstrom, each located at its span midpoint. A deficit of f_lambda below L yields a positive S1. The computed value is 1.3 angstrom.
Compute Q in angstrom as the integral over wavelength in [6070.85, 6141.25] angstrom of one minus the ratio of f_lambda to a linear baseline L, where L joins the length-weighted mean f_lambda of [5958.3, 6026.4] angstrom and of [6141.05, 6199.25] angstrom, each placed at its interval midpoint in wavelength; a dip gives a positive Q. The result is 7.4 angstrom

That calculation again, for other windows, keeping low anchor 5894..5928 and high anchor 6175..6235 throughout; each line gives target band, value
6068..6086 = 2.53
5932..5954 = -4.16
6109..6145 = 2.24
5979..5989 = -1.41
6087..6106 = 1.71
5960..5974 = -1.34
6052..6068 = 1.22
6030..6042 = 0.54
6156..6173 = 2.02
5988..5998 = -1.64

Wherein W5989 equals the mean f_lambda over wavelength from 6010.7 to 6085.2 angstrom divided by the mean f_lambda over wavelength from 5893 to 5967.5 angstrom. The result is 0.8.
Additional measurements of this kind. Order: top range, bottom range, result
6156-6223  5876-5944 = 0.63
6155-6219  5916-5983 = 0.59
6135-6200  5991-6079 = 0.75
